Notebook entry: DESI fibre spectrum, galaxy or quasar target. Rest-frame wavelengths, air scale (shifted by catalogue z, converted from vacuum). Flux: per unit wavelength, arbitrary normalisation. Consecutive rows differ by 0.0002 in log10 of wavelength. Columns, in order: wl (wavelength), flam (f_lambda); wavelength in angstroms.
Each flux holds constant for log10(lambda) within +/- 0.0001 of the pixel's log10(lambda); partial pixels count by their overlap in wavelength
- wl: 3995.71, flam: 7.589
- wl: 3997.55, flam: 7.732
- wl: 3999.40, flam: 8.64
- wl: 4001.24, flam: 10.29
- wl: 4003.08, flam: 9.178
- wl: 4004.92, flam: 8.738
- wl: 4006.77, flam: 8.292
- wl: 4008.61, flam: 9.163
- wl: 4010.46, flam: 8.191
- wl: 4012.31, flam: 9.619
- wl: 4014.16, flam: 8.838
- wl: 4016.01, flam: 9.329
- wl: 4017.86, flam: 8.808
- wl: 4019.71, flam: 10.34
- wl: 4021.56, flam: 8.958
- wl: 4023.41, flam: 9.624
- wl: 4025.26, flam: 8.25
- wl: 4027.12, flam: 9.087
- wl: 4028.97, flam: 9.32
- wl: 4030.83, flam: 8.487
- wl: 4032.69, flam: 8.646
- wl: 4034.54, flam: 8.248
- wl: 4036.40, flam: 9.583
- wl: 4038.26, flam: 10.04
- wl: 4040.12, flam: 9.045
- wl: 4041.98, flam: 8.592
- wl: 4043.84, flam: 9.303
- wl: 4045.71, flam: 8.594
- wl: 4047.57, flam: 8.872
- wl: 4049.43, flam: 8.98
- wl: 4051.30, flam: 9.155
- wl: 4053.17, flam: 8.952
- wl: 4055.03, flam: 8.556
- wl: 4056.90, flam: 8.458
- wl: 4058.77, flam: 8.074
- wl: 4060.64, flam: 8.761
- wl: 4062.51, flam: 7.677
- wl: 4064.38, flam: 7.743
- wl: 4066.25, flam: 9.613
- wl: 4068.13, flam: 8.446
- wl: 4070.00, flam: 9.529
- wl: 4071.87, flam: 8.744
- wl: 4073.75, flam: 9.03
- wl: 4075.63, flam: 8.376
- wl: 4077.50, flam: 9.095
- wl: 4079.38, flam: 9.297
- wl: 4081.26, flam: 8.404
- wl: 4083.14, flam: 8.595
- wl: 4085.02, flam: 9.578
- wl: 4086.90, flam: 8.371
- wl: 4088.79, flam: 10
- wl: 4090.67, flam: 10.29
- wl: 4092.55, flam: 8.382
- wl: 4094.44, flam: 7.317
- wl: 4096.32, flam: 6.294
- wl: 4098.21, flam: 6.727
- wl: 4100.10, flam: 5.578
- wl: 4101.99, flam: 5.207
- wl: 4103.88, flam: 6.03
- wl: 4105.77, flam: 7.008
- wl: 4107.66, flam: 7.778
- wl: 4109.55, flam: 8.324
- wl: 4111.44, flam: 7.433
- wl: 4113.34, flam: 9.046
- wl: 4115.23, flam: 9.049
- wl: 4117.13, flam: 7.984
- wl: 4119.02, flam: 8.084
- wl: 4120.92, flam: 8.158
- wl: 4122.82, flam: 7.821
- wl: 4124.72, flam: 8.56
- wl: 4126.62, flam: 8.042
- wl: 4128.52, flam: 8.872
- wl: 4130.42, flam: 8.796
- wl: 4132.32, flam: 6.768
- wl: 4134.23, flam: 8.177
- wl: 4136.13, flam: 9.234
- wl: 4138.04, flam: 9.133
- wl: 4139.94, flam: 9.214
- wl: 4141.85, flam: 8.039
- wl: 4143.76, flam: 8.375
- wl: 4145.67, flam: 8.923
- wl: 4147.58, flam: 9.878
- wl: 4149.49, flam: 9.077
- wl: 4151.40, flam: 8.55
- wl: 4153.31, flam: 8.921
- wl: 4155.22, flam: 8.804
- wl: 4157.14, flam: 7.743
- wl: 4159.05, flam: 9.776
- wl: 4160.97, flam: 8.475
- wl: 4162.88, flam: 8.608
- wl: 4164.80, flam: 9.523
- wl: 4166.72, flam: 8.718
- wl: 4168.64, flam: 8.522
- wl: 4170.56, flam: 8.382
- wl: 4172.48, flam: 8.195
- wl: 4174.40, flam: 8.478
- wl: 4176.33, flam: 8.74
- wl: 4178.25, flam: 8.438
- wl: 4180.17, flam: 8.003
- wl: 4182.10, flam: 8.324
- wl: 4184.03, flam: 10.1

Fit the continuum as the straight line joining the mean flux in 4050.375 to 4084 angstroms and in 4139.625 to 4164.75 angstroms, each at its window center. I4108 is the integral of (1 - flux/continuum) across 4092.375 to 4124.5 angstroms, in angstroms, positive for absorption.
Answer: 4.9 angstroms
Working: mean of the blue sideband 8.7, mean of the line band 7.43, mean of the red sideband 8.81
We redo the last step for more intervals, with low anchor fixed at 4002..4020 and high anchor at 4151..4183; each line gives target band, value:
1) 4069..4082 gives -0.13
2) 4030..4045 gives -0.08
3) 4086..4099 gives 0.87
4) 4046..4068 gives 0.69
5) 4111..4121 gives 0.45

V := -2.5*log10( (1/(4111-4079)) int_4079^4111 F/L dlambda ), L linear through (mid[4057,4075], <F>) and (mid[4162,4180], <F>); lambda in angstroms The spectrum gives 0.107 mag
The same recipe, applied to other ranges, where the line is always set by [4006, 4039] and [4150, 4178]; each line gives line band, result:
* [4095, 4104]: 0.42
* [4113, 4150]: 0.03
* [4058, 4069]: 0.07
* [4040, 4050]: 0.01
